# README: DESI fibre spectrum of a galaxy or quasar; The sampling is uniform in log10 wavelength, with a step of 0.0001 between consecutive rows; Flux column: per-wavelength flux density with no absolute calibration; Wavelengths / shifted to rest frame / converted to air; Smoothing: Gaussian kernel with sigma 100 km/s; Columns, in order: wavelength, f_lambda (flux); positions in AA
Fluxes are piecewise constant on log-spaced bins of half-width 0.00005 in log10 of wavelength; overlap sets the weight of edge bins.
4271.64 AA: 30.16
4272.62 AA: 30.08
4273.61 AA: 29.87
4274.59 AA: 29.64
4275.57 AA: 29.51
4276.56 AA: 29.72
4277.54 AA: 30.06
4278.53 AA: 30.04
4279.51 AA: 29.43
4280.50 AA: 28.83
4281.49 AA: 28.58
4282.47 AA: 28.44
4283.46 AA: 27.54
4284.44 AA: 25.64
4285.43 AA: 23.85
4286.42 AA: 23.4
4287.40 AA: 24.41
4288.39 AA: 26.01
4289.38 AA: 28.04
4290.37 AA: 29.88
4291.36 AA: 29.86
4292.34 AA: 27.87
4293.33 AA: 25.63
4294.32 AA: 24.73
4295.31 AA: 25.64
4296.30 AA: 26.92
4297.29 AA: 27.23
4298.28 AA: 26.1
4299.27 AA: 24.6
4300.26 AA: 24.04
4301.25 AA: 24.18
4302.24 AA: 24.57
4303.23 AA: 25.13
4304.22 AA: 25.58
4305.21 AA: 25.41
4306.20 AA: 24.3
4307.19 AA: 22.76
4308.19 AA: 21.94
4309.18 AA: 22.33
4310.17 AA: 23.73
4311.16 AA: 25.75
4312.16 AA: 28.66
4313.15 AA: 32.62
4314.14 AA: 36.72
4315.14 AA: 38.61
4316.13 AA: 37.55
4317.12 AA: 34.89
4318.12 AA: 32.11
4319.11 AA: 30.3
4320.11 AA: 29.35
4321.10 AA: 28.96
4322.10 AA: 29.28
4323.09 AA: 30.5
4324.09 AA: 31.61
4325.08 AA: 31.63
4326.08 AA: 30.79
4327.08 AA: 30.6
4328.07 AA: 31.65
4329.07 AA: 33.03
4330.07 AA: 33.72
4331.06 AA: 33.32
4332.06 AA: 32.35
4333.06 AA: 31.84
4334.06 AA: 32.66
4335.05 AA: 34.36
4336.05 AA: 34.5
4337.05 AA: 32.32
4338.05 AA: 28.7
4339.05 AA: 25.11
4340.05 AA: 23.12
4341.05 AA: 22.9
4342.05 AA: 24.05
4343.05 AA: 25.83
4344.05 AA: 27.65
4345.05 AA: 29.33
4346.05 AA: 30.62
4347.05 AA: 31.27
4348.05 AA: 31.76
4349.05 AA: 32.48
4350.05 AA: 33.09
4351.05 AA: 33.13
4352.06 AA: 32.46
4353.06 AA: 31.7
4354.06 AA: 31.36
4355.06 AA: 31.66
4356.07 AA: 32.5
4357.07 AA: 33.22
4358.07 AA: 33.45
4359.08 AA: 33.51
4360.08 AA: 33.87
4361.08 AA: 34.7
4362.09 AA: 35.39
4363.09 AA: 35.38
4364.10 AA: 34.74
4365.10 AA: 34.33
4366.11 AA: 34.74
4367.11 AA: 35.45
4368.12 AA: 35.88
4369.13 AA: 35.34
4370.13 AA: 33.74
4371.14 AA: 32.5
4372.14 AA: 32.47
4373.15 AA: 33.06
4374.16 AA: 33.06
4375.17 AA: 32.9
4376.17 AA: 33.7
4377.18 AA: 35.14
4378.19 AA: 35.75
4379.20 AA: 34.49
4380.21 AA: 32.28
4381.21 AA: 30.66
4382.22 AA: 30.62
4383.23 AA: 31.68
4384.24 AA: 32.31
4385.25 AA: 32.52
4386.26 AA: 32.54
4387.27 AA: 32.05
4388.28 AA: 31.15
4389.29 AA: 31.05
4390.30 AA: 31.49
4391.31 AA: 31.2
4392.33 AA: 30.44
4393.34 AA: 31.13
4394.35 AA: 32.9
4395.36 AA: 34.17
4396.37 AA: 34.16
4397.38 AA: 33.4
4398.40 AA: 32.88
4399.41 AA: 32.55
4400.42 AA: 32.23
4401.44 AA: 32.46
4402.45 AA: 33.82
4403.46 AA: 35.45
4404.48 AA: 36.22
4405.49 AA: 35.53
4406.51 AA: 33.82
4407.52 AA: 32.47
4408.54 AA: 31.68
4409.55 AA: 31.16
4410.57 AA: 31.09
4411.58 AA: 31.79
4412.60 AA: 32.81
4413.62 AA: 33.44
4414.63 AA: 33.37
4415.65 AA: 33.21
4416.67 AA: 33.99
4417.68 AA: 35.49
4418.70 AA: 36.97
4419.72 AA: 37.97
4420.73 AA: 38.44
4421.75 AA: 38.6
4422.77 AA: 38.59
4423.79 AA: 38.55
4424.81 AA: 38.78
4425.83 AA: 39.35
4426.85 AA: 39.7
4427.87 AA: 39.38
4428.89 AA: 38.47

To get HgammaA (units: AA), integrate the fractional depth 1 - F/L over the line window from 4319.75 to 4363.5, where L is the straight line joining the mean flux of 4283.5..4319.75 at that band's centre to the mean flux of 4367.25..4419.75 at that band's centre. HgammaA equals -2.0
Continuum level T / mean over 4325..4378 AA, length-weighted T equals 32.1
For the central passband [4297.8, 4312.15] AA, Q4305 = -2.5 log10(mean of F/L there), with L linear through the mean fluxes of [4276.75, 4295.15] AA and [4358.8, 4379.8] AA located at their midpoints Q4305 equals 0.18 mag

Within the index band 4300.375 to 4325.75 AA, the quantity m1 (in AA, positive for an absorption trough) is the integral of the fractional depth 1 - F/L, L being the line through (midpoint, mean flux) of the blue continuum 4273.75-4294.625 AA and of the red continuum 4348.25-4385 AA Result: 0.9 AA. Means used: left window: 27.7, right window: 33.4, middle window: 28.7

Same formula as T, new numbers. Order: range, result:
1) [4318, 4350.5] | 30.3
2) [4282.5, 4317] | 26.9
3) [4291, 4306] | 25.8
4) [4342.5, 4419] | 32.9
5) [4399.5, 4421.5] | 34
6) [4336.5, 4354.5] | 29.3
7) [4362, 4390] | 33.3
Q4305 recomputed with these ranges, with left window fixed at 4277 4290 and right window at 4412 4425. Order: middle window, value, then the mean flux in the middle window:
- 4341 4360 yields 0.027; 30.9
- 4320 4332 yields -0.045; 31.3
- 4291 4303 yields 0.091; 25.9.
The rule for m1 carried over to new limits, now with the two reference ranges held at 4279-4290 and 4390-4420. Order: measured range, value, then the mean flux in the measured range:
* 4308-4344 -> -1.5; 30.2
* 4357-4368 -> -1.3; 34.5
